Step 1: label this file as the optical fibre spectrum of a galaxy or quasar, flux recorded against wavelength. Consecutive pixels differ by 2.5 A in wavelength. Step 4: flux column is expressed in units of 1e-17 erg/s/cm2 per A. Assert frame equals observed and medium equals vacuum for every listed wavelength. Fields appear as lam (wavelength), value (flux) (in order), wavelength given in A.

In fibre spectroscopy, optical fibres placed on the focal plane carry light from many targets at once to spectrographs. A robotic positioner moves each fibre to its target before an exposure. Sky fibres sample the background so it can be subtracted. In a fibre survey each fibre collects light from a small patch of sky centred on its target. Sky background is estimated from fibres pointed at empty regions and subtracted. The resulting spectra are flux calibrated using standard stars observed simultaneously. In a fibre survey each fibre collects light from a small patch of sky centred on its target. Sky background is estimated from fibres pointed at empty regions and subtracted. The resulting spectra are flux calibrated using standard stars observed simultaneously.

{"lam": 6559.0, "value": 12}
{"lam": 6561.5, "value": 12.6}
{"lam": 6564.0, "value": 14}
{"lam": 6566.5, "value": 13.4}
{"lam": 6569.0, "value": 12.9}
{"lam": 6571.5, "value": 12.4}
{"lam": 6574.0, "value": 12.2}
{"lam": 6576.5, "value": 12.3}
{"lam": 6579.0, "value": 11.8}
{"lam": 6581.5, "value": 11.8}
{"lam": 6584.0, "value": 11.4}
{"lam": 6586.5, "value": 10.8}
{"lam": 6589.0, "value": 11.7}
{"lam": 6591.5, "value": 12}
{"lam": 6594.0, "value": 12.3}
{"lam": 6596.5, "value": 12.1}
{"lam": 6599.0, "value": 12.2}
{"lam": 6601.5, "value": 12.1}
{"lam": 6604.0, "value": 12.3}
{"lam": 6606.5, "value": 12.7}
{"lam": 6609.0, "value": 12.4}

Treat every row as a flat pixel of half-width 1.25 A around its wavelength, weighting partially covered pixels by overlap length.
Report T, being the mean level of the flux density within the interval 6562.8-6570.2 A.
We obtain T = 13.4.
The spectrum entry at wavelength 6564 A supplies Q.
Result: 14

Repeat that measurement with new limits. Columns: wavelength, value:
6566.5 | 13.4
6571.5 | 12.4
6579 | 11.8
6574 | 12.2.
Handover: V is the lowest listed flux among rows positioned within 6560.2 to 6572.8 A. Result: 12.4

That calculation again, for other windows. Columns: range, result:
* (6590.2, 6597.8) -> 12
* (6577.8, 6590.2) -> 10.8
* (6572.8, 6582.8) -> 11.8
